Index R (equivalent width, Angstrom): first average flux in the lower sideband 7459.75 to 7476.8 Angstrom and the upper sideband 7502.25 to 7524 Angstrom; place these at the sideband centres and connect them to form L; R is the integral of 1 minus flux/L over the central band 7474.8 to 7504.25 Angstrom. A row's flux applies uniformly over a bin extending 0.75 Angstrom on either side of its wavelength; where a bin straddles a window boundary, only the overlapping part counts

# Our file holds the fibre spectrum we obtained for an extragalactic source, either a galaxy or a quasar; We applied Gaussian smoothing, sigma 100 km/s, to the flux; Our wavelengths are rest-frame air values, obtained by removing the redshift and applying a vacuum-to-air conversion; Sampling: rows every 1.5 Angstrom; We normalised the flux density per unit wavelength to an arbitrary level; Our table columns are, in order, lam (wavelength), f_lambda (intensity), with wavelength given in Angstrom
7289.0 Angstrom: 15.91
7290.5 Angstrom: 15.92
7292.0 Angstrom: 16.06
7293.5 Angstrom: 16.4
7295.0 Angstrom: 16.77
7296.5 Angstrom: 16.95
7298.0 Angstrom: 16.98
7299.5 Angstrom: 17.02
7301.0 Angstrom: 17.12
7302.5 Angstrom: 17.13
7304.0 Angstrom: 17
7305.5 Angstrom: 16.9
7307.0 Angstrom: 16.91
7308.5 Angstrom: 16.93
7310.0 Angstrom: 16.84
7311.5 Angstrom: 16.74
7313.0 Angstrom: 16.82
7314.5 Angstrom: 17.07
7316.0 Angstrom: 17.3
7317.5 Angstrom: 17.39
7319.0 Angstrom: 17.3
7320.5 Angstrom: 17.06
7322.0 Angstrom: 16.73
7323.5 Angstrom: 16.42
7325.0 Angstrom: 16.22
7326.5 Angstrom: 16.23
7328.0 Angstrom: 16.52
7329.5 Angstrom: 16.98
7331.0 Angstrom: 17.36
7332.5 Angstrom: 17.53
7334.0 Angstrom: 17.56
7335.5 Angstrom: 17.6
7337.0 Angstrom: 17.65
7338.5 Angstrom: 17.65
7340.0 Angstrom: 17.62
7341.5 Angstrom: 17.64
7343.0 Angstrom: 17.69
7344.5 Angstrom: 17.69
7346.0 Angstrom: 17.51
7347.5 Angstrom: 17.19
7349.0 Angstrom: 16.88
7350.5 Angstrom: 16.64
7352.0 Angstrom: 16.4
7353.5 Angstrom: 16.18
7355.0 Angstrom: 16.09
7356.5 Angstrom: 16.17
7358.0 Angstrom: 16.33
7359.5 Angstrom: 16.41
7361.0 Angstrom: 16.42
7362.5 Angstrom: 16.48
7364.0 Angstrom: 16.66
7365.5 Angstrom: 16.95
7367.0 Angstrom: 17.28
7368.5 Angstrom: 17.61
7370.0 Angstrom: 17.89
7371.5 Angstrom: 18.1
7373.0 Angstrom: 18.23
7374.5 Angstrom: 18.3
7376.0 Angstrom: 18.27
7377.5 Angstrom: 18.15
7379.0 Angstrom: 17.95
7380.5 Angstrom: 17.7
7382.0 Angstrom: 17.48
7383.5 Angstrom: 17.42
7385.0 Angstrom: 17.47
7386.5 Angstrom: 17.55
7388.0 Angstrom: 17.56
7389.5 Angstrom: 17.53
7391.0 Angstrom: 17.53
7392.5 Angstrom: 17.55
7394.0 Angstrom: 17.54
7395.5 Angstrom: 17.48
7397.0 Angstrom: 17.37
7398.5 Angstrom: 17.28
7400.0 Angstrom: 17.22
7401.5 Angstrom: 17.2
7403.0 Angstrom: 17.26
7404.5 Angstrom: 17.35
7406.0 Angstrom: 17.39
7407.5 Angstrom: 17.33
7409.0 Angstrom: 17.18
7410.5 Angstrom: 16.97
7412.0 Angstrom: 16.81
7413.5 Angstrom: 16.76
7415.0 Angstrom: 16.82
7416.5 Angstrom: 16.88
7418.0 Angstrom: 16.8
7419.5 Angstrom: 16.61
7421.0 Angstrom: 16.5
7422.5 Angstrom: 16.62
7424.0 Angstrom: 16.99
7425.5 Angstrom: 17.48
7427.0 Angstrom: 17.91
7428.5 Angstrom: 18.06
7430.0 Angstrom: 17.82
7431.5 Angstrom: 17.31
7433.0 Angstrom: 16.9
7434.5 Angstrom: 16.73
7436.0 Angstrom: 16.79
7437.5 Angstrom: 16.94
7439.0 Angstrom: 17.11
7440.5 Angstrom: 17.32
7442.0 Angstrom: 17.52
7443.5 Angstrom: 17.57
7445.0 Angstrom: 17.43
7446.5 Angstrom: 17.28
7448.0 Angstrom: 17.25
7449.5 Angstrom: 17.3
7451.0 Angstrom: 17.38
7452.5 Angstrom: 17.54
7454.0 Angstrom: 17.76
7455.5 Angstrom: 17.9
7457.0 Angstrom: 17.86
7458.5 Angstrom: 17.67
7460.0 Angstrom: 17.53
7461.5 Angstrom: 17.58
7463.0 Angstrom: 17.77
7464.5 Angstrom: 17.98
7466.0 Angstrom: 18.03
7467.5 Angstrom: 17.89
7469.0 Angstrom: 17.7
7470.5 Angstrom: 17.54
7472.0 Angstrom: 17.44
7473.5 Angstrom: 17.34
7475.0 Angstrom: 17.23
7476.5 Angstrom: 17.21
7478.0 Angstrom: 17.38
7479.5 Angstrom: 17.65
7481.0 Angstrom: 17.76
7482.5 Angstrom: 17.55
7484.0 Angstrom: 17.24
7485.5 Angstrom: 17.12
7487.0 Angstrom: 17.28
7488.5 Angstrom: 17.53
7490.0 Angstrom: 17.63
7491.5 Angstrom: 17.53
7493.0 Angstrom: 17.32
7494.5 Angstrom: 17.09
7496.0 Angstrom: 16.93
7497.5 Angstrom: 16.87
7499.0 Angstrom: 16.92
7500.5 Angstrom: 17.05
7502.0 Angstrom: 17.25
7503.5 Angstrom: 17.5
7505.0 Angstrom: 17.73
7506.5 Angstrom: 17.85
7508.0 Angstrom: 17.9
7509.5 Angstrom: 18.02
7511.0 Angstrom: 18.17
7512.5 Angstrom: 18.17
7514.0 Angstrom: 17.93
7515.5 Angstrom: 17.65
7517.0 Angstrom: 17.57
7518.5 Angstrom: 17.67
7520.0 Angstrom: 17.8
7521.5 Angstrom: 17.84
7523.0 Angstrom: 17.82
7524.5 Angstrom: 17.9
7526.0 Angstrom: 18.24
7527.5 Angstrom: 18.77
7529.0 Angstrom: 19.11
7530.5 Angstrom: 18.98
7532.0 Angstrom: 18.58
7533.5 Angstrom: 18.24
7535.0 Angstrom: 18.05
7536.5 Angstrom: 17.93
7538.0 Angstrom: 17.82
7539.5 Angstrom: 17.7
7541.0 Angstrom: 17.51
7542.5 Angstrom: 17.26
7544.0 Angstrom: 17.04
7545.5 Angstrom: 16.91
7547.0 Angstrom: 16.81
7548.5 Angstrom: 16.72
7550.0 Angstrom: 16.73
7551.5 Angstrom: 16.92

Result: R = 0.7 Angstrom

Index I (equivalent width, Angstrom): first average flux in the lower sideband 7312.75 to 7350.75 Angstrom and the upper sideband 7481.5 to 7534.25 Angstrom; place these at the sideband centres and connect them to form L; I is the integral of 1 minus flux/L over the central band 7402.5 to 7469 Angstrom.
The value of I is 0.7 Angstrom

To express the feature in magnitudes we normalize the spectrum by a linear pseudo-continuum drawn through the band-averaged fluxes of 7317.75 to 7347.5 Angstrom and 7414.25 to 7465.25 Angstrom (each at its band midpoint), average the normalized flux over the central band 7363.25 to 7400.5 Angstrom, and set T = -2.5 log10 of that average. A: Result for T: -0.02 mag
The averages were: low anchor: 17.2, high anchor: 17.3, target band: 17.6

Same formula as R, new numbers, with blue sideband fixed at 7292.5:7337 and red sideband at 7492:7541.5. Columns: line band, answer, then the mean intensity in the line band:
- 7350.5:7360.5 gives 0.49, 16.3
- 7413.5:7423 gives 0.38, 16.7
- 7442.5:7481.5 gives 0.02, 17.6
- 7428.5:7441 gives 0.22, 17.2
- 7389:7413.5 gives 0.05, 17.3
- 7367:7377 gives -0.47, 18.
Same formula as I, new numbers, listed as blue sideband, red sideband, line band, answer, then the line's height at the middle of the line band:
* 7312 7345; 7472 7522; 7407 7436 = 0.5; 17.4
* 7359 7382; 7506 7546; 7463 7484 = 0.3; 17.8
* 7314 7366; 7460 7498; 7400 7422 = 0.3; 17.2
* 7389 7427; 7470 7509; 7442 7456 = -0.2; 17.3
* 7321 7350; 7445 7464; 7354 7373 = 0.4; 17.3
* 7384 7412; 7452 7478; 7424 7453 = 0.3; 17.5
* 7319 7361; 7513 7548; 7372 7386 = -0.6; 17.1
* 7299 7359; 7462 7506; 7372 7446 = -0.5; 17.2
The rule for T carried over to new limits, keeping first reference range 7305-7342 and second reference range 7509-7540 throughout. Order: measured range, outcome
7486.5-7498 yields 0.040 mag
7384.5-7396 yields -0.007 mag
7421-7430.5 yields 0.013 mag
